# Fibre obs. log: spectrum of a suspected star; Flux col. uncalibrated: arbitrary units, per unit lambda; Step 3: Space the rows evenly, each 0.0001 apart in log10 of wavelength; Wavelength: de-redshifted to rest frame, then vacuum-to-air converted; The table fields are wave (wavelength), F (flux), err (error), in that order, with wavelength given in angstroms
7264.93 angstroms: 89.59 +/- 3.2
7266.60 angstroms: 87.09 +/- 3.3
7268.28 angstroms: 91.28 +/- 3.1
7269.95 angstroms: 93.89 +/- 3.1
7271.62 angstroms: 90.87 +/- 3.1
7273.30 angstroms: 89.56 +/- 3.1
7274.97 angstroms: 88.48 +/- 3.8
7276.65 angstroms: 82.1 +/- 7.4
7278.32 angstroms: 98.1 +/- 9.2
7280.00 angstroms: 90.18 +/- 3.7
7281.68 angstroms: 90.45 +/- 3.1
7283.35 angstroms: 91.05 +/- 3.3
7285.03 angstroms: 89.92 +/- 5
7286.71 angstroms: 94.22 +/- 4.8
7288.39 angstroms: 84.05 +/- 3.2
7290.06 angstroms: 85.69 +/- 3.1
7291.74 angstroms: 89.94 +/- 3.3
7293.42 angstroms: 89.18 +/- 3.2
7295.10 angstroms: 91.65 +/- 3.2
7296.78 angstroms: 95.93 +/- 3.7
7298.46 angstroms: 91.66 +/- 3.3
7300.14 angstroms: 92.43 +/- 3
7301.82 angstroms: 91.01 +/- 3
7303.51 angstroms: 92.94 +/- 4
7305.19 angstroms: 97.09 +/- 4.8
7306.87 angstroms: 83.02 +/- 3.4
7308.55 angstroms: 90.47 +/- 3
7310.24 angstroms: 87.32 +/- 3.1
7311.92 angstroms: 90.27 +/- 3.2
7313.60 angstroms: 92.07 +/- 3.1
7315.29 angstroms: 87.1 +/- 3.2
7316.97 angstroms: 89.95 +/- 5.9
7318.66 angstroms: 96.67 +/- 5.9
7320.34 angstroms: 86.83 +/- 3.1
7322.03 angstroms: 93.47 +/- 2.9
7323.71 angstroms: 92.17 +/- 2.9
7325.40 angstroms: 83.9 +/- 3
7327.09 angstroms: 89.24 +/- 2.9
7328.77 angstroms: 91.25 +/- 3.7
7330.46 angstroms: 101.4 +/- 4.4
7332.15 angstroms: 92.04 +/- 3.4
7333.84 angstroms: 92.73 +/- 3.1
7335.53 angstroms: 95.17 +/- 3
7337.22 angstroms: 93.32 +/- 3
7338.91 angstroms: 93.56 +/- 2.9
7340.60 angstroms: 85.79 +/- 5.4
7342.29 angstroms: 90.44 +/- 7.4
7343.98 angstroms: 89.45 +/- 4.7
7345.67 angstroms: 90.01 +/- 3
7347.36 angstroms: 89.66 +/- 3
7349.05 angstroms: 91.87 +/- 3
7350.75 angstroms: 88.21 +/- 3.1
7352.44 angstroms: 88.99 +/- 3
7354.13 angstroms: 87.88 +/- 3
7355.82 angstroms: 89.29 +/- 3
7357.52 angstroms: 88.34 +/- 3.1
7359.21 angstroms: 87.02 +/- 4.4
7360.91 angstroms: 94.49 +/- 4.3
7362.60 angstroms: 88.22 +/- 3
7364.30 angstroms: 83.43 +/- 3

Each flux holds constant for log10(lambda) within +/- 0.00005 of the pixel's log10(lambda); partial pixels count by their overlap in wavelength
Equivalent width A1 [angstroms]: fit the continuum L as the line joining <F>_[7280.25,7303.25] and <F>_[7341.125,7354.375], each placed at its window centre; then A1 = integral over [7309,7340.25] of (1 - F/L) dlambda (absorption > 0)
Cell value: -0.5 angstroms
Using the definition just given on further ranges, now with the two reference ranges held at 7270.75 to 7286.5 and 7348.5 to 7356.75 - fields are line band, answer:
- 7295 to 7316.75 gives -0.3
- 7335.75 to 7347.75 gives -0.2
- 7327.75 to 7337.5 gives -0.5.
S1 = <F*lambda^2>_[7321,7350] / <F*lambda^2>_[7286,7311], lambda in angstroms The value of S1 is 1.0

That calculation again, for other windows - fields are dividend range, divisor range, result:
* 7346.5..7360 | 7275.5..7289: 1.01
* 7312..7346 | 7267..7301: 1.02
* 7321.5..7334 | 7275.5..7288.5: 1.03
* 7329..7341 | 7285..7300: 1.05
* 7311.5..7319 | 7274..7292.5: 1.02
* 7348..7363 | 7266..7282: 1.01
